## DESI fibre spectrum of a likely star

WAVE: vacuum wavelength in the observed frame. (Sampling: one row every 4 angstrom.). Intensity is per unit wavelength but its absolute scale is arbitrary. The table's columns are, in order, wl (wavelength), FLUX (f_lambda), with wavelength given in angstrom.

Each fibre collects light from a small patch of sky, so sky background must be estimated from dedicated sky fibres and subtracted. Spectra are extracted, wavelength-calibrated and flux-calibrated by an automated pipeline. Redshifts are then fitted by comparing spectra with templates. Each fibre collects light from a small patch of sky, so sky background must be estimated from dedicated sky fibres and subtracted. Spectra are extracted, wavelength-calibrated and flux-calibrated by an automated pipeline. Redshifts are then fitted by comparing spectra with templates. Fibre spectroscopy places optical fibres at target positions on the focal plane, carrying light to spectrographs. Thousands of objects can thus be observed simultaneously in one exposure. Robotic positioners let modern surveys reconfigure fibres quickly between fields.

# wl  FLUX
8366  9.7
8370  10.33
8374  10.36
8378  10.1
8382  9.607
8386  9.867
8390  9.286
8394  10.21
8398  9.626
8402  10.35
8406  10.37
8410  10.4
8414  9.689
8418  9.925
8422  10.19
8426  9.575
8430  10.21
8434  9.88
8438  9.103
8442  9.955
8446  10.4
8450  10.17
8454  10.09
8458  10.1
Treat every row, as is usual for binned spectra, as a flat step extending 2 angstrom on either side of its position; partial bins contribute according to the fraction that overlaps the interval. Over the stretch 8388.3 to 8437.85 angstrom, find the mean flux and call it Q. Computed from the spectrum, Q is 9.95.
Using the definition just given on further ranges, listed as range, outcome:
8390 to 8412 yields 10.1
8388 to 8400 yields 9.71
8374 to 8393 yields 9.81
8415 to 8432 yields 9.96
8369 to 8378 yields 10.3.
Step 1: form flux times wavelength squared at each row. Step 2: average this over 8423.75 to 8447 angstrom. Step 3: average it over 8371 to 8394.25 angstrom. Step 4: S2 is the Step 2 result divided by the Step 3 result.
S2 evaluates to 1.01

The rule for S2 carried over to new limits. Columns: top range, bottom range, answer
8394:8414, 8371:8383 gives 1.01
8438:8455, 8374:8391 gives 1.04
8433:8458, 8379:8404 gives 1.02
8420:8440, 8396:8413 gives 0.97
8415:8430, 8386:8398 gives 1.03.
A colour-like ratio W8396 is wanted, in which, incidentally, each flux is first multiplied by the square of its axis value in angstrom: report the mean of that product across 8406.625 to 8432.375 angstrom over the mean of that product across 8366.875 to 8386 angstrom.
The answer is 1.01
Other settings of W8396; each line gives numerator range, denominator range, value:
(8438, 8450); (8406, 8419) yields 1.00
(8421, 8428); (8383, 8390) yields 1.03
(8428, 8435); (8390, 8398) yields 1.03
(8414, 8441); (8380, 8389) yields 1.02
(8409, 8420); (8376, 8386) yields 1.02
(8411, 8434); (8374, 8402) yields 1.02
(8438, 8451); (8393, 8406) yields 1.00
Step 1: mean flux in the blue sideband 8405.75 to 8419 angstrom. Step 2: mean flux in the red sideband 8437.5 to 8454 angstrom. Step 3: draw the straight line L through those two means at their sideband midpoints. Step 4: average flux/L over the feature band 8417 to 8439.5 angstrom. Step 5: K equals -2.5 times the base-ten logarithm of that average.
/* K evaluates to 0.02 mag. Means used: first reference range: 10.1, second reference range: 10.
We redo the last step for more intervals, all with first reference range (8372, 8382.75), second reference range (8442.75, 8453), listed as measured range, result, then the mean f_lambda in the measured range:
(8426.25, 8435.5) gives 0.024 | 9.97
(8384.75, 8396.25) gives 0.035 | 9.78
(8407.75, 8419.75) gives 0.015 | 10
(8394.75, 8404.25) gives 0.010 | 10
